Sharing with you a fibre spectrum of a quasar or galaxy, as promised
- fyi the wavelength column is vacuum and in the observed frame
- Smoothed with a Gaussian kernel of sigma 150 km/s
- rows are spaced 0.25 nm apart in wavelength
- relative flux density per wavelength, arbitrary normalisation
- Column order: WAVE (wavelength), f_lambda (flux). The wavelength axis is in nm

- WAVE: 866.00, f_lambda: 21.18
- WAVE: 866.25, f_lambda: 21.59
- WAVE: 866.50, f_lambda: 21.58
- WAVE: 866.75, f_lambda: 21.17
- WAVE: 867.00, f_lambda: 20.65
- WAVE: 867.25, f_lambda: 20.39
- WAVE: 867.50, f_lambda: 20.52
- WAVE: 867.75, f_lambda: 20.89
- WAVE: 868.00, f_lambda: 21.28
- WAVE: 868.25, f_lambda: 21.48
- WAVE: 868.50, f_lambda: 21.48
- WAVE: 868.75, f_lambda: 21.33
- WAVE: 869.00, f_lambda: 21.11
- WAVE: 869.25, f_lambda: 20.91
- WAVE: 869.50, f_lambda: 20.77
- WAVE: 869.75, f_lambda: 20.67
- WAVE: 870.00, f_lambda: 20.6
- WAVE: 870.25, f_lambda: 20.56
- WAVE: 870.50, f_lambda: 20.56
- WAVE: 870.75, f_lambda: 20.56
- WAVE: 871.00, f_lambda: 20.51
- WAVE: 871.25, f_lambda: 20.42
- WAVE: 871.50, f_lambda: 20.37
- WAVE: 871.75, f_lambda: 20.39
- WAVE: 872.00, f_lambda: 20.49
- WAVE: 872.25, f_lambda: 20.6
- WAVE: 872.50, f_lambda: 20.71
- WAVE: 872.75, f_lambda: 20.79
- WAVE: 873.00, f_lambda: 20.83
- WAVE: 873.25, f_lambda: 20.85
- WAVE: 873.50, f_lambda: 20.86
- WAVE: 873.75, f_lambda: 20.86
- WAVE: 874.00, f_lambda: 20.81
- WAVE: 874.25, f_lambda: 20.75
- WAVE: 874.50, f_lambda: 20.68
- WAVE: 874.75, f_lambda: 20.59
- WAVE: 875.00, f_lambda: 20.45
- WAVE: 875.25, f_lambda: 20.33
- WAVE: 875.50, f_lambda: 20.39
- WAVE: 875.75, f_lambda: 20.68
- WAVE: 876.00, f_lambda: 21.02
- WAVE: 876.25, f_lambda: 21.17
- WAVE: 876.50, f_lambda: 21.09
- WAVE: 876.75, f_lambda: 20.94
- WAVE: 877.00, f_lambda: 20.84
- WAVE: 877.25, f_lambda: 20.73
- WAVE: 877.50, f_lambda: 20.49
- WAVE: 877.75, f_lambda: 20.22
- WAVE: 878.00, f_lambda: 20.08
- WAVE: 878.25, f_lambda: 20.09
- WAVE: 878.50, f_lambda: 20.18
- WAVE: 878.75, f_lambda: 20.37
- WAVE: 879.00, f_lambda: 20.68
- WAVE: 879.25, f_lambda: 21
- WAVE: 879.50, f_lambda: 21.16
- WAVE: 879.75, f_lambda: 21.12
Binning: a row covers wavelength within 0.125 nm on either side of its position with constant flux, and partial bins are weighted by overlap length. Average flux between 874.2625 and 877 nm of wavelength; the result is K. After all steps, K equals 20.7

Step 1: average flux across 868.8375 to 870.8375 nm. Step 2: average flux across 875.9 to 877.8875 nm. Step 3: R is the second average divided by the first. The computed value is 1.0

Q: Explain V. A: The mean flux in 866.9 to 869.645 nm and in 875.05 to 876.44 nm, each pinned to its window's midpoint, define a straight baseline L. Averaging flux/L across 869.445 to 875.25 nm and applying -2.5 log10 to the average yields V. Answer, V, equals 0.01 mag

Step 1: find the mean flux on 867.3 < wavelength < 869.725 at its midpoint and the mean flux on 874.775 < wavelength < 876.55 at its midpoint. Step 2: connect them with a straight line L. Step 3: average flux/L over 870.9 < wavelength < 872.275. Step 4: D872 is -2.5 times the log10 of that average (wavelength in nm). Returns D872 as 0.02 mag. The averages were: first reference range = 21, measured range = 20.5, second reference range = 20.7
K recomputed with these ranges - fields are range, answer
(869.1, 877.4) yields 20.7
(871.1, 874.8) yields 20.7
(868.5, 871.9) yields 20.7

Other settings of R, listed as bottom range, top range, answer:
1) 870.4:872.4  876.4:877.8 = 1.01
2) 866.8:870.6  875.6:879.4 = 0.99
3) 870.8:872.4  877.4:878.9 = 0.99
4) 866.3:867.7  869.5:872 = 0.98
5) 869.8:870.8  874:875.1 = 1.00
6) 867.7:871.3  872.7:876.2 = 0.99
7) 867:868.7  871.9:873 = 0.98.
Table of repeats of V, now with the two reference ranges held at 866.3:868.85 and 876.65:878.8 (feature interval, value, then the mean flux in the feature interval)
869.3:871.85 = 0.02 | 20.6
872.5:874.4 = -0.01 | 20.8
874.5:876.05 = 0.00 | 20.6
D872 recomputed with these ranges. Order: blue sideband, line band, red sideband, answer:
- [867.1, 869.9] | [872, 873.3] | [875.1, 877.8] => 0.01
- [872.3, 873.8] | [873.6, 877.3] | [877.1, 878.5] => -0.01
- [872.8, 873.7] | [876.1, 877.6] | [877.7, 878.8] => -0.03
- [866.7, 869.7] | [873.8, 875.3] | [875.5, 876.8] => 0.02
